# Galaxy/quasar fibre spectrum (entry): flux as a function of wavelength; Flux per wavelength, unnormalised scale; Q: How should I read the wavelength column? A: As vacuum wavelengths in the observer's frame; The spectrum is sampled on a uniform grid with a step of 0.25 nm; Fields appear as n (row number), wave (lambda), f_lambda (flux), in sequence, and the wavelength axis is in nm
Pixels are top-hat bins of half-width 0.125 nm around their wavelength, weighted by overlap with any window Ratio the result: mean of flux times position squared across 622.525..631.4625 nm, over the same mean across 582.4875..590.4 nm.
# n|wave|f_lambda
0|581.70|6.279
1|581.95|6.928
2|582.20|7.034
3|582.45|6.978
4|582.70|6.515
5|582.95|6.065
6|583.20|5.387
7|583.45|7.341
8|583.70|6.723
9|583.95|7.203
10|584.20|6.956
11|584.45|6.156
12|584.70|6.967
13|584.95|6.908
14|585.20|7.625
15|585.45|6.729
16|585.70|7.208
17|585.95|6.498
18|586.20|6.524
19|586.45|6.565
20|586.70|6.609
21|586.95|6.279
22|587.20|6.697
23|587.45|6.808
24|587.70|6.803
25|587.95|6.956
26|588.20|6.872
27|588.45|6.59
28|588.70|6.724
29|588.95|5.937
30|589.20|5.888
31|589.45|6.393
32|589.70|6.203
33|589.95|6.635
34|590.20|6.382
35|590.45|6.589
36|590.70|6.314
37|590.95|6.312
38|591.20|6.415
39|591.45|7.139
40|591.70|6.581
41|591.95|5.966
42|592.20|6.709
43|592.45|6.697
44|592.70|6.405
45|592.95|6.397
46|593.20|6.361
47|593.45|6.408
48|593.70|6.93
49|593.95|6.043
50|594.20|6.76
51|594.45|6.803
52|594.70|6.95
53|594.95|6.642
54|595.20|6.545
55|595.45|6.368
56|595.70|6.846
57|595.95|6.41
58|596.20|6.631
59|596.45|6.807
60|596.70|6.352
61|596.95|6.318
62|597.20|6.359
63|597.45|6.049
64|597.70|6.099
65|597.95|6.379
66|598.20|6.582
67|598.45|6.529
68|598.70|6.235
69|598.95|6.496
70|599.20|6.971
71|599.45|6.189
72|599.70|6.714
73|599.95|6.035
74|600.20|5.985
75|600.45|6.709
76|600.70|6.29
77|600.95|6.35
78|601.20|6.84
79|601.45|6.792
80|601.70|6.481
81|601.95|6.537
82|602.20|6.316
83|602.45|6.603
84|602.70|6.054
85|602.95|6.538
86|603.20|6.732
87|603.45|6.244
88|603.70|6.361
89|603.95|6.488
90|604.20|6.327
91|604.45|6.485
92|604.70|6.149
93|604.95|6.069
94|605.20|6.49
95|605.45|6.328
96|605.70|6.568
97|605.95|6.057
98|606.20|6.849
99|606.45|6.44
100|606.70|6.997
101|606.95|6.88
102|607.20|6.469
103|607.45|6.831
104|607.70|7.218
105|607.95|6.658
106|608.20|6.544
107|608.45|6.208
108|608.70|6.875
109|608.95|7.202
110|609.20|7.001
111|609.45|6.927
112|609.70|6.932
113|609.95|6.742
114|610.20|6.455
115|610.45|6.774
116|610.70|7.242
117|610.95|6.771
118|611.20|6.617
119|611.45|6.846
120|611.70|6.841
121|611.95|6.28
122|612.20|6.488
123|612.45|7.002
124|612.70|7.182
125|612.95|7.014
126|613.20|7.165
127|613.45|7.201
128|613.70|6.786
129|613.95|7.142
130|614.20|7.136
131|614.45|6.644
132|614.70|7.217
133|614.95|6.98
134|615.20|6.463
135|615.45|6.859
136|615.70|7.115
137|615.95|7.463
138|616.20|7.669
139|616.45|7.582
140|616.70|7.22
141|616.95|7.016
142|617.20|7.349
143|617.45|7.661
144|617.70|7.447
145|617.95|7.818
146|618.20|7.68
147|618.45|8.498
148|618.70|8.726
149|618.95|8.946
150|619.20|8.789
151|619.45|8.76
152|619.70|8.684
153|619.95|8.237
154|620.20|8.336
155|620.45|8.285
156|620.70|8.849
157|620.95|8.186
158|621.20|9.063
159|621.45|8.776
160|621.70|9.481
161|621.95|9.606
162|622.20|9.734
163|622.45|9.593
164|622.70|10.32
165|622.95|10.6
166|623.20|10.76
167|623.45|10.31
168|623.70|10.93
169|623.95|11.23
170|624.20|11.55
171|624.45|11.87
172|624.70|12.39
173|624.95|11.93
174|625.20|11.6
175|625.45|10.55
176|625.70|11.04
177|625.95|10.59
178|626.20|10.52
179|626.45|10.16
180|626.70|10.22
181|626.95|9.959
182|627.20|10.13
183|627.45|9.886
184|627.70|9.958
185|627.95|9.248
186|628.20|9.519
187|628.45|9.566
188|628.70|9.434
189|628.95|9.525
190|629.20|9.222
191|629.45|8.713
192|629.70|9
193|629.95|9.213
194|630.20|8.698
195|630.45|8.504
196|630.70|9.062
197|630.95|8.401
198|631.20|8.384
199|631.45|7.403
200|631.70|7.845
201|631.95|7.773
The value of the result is 1.7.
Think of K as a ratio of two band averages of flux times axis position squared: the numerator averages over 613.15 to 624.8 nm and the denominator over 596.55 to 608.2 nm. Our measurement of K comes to 1.40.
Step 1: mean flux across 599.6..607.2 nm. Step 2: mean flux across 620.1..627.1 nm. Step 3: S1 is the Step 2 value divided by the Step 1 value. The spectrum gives 1.6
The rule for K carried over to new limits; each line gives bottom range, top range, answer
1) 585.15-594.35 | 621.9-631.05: 1.74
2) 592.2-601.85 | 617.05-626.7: 1.61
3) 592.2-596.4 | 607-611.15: 1.09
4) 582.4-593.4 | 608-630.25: 1.44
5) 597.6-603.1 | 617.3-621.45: 1.38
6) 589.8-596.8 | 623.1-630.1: 1.76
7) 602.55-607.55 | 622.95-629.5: 1.73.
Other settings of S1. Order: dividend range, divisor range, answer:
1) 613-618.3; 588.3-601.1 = 1.12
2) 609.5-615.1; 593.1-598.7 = 1.06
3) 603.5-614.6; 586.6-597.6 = 1.03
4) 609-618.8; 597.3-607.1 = 1.11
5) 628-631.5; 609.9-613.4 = 1.31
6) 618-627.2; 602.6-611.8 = 1.48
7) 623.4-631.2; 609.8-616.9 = 1.45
